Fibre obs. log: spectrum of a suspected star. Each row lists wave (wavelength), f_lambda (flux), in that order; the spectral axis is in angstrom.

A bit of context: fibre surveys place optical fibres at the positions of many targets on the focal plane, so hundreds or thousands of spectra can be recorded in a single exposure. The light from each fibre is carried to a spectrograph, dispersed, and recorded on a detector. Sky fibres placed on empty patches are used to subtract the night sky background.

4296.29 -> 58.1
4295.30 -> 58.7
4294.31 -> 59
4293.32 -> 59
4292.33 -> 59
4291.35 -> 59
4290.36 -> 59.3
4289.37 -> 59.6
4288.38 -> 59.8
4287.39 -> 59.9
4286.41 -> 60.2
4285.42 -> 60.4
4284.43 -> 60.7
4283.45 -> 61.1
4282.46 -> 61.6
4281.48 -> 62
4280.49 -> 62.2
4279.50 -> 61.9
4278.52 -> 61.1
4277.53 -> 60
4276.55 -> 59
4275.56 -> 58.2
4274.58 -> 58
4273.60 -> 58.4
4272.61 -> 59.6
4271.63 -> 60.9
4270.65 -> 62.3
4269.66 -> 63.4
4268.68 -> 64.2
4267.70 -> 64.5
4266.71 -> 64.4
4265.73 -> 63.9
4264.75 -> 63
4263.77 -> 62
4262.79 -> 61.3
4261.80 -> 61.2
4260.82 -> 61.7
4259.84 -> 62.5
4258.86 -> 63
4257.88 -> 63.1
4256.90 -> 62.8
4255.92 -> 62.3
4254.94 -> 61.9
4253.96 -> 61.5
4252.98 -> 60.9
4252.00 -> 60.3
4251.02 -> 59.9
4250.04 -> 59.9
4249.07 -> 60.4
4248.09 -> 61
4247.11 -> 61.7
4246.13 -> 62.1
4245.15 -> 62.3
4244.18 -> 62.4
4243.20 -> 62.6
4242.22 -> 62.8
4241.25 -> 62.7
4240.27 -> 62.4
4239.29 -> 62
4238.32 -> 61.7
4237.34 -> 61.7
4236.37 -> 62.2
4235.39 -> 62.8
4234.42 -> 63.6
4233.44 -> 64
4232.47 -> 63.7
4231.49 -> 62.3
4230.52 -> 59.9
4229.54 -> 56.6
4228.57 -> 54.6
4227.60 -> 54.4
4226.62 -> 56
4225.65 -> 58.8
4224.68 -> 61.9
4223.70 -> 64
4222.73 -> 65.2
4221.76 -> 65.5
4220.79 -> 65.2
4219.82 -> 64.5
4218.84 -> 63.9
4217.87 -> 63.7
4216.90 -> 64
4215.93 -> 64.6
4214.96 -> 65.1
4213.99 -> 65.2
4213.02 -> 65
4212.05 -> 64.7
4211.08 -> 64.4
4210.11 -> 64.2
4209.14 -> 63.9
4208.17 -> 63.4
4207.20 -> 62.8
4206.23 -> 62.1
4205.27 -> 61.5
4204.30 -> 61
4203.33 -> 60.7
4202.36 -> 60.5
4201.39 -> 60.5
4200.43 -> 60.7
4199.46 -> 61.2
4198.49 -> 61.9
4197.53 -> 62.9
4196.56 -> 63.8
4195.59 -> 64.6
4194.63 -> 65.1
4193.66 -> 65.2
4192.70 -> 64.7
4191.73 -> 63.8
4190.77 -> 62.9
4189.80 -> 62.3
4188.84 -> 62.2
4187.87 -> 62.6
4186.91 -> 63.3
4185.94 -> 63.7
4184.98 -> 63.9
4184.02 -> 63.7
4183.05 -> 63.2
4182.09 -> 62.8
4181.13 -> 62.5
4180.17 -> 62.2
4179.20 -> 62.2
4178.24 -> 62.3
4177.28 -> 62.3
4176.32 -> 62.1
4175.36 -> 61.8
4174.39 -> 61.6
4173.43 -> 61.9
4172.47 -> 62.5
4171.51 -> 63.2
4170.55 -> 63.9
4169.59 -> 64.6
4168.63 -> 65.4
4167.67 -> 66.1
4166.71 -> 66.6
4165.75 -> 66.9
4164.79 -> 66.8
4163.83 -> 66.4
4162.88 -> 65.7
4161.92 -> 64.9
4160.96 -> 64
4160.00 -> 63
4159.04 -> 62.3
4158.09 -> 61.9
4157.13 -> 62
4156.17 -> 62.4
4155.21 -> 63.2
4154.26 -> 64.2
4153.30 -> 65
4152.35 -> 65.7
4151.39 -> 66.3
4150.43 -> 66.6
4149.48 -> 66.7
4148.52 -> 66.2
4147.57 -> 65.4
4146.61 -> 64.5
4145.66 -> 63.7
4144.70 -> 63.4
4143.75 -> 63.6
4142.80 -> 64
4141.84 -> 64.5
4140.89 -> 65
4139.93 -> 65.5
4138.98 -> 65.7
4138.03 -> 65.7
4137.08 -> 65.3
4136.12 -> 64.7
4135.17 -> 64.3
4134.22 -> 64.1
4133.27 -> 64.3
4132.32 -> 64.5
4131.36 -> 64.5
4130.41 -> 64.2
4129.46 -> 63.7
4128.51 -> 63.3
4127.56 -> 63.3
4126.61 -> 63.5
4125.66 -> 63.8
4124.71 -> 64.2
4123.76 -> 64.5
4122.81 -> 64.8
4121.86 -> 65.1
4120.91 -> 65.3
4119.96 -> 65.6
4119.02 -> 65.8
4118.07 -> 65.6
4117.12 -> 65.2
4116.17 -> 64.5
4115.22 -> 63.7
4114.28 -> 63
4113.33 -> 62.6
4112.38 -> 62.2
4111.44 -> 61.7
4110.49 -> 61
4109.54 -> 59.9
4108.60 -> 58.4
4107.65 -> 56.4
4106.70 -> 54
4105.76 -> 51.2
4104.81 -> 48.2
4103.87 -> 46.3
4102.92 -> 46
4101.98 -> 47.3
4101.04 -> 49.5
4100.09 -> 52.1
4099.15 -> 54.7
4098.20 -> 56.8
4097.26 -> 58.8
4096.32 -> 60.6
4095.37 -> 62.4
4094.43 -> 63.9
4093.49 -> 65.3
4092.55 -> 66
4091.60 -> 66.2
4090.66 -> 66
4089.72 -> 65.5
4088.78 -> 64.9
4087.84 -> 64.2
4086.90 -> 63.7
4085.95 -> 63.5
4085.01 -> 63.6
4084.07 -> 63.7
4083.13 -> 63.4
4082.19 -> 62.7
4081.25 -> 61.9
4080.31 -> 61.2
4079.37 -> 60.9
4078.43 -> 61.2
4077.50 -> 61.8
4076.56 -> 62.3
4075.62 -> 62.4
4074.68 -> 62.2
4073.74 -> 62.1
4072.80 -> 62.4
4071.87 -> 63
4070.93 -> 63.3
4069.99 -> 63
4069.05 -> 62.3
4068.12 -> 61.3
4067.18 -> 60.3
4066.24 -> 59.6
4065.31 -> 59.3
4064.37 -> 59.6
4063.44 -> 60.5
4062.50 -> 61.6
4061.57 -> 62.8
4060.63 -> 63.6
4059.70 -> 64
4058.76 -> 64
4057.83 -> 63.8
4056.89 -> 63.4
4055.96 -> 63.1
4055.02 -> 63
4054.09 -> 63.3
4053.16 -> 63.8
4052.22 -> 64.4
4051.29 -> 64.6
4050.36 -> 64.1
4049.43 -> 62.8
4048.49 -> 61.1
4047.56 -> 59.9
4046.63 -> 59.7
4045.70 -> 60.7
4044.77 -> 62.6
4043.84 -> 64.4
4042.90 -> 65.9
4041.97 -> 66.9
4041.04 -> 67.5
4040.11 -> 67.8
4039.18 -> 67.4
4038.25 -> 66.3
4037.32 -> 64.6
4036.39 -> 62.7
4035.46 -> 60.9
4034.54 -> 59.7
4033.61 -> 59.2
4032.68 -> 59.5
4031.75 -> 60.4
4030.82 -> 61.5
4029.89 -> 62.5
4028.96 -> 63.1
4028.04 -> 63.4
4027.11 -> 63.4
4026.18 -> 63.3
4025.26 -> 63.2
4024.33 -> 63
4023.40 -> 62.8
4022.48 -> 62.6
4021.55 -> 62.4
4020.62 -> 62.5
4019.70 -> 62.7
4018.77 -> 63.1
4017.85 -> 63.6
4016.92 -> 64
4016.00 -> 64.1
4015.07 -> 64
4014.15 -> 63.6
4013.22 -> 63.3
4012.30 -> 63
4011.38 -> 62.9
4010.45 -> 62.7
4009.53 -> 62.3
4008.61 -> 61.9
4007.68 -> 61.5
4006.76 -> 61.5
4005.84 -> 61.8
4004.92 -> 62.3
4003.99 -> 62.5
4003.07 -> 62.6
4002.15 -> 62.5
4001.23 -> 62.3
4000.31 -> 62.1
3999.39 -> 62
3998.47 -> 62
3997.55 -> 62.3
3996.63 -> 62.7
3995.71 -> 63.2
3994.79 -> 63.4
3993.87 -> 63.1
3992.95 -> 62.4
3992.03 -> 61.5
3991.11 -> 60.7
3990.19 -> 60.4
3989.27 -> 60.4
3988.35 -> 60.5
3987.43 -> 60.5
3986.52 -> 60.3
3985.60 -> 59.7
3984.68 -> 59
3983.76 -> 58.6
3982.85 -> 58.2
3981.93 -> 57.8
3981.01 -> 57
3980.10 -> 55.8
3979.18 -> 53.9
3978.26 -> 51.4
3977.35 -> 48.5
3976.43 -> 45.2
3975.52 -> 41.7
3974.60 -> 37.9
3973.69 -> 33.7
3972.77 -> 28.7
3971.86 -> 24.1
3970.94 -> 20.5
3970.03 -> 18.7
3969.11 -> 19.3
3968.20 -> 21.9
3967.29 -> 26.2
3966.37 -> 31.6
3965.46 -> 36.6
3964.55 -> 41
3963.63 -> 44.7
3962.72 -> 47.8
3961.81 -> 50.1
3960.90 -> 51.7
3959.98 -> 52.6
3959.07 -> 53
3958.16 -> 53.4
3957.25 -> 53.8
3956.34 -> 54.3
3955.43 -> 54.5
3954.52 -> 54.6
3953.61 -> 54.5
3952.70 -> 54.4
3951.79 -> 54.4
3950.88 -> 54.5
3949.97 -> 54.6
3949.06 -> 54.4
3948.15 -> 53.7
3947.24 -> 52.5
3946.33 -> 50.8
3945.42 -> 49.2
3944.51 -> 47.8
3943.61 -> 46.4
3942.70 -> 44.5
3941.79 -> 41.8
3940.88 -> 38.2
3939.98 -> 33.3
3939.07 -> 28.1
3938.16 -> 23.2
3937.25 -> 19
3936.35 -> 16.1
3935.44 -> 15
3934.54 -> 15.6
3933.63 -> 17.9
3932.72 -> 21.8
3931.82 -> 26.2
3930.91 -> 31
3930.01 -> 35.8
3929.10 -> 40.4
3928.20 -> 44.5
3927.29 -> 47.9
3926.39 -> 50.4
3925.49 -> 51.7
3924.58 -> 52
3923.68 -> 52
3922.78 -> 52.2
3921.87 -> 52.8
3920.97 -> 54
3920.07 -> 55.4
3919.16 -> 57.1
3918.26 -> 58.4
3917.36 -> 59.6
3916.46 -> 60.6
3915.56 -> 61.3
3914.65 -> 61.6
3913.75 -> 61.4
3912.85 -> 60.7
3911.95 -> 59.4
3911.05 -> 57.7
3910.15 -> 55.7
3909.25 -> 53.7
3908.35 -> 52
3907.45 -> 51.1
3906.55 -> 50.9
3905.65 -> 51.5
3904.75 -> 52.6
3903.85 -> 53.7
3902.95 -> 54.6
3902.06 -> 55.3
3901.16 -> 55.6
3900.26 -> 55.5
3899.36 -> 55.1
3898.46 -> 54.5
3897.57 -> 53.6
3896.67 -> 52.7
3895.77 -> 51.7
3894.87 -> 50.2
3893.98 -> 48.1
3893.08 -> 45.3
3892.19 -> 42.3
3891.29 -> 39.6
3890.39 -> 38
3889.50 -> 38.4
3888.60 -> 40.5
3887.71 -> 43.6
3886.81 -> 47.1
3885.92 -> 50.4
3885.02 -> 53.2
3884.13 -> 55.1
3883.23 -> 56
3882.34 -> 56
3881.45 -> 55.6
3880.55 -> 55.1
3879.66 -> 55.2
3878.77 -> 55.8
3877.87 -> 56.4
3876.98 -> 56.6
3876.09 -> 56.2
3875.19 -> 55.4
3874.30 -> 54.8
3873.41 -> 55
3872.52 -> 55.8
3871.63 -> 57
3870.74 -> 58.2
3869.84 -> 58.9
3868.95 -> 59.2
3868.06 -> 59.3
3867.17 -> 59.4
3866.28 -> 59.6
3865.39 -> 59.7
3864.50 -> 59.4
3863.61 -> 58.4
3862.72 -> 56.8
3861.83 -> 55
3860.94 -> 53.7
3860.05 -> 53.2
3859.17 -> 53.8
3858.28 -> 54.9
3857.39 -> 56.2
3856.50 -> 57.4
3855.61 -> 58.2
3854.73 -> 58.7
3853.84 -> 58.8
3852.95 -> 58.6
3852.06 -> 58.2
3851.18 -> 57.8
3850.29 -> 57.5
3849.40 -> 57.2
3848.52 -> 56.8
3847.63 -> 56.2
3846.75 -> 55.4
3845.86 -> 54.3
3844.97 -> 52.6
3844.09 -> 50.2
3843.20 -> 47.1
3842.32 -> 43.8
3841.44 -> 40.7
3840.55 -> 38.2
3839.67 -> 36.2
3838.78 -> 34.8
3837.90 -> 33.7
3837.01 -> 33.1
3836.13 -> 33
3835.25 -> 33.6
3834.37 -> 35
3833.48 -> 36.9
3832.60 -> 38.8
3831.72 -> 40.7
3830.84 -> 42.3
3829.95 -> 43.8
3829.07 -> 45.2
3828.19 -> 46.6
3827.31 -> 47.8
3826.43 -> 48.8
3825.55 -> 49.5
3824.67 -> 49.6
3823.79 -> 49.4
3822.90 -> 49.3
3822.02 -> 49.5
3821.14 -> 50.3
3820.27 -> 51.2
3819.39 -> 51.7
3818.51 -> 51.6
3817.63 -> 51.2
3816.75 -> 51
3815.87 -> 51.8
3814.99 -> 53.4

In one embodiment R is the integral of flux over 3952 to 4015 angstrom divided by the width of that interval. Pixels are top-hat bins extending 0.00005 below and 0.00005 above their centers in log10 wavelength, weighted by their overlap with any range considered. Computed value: 52.9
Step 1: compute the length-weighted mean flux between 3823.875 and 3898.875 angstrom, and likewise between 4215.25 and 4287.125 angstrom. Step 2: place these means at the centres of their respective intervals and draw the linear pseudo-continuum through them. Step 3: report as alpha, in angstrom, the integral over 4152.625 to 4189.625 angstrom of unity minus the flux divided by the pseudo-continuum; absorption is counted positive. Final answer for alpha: -2.6 angstrom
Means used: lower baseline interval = 50.6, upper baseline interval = 61.7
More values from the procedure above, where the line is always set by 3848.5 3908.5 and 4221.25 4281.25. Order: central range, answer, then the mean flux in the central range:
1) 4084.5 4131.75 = -1.9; 60.9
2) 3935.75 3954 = 4.0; 43.3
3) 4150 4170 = -1.7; 64.8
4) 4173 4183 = -0.4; 62.2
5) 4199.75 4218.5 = -0.7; 63.1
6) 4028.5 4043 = -1.6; 63.5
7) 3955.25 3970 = 3.5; 42.3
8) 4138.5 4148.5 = -0.9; 64.6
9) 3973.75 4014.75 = -2.0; 59.1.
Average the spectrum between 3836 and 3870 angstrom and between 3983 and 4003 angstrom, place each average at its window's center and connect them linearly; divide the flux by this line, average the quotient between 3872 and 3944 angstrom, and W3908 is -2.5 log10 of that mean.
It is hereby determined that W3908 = 0.17 mag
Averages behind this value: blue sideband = 52.6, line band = 47.9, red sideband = 61.4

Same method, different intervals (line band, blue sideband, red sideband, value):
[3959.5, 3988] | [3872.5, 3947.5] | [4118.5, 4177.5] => 0.20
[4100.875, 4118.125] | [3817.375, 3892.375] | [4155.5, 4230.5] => 0.05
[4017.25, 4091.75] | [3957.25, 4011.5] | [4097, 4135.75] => -0.12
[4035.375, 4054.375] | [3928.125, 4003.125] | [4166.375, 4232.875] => -0.23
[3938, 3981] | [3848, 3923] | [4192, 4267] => 0.27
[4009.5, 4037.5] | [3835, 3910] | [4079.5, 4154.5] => -0.08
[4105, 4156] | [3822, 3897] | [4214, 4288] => -0.09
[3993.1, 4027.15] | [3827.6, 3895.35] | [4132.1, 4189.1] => -0.10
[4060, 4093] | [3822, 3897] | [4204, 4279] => -0.10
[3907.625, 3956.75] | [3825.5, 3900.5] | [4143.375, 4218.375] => 0.15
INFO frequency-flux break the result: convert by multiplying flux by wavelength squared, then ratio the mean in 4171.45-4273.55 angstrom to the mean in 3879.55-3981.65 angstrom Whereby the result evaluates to 1.6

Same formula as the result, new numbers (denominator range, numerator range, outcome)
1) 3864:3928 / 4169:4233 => 1.35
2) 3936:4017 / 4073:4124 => 1.26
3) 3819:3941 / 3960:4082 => 1.28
